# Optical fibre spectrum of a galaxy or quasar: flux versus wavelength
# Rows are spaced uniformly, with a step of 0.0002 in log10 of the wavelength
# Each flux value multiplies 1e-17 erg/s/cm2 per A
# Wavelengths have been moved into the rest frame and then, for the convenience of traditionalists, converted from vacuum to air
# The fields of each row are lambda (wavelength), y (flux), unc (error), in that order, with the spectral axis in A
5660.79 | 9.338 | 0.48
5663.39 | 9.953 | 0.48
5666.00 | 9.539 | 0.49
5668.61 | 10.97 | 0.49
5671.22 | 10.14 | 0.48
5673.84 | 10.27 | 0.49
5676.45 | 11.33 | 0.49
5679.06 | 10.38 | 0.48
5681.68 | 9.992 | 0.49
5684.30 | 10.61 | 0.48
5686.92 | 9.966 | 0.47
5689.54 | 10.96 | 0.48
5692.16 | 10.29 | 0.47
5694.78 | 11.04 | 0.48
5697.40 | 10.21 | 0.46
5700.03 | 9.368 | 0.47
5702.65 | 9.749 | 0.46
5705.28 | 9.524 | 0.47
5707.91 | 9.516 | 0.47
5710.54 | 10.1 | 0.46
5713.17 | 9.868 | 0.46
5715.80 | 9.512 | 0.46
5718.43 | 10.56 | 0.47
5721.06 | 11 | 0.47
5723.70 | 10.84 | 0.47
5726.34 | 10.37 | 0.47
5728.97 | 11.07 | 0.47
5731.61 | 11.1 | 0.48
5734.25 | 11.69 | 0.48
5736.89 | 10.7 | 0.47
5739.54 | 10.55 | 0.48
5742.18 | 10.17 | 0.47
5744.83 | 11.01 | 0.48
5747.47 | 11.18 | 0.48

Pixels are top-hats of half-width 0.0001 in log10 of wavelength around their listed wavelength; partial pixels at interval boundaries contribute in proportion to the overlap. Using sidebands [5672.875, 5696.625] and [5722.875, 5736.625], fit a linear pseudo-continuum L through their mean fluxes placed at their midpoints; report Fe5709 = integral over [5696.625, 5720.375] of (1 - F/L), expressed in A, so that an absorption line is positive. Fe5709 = 2.06 A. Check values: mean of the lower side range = 10.5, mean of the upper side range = 11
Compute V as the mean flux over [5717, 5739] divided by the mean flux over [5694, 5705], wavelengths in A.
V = 1.09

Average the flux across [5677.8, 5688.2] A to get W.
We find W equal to 10.2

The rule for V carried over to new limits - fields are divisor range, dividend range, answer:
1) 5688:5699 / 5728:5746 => 1.03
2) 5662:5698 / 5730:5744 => 1.04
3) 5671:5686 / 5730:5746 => 1.04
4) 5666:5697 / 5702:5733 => 0.98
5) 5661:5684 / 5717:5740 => 1.06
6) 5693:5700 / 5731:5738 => 1.08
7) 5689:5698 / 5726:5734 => 1.04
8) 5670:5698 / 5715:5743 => 1.02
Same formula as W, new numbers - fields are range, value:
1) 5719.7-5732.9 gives 10.9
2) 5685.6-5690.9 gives 10.5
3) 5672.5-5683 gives 10.5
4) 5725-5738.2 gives 11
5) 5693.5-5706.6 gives 9.97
